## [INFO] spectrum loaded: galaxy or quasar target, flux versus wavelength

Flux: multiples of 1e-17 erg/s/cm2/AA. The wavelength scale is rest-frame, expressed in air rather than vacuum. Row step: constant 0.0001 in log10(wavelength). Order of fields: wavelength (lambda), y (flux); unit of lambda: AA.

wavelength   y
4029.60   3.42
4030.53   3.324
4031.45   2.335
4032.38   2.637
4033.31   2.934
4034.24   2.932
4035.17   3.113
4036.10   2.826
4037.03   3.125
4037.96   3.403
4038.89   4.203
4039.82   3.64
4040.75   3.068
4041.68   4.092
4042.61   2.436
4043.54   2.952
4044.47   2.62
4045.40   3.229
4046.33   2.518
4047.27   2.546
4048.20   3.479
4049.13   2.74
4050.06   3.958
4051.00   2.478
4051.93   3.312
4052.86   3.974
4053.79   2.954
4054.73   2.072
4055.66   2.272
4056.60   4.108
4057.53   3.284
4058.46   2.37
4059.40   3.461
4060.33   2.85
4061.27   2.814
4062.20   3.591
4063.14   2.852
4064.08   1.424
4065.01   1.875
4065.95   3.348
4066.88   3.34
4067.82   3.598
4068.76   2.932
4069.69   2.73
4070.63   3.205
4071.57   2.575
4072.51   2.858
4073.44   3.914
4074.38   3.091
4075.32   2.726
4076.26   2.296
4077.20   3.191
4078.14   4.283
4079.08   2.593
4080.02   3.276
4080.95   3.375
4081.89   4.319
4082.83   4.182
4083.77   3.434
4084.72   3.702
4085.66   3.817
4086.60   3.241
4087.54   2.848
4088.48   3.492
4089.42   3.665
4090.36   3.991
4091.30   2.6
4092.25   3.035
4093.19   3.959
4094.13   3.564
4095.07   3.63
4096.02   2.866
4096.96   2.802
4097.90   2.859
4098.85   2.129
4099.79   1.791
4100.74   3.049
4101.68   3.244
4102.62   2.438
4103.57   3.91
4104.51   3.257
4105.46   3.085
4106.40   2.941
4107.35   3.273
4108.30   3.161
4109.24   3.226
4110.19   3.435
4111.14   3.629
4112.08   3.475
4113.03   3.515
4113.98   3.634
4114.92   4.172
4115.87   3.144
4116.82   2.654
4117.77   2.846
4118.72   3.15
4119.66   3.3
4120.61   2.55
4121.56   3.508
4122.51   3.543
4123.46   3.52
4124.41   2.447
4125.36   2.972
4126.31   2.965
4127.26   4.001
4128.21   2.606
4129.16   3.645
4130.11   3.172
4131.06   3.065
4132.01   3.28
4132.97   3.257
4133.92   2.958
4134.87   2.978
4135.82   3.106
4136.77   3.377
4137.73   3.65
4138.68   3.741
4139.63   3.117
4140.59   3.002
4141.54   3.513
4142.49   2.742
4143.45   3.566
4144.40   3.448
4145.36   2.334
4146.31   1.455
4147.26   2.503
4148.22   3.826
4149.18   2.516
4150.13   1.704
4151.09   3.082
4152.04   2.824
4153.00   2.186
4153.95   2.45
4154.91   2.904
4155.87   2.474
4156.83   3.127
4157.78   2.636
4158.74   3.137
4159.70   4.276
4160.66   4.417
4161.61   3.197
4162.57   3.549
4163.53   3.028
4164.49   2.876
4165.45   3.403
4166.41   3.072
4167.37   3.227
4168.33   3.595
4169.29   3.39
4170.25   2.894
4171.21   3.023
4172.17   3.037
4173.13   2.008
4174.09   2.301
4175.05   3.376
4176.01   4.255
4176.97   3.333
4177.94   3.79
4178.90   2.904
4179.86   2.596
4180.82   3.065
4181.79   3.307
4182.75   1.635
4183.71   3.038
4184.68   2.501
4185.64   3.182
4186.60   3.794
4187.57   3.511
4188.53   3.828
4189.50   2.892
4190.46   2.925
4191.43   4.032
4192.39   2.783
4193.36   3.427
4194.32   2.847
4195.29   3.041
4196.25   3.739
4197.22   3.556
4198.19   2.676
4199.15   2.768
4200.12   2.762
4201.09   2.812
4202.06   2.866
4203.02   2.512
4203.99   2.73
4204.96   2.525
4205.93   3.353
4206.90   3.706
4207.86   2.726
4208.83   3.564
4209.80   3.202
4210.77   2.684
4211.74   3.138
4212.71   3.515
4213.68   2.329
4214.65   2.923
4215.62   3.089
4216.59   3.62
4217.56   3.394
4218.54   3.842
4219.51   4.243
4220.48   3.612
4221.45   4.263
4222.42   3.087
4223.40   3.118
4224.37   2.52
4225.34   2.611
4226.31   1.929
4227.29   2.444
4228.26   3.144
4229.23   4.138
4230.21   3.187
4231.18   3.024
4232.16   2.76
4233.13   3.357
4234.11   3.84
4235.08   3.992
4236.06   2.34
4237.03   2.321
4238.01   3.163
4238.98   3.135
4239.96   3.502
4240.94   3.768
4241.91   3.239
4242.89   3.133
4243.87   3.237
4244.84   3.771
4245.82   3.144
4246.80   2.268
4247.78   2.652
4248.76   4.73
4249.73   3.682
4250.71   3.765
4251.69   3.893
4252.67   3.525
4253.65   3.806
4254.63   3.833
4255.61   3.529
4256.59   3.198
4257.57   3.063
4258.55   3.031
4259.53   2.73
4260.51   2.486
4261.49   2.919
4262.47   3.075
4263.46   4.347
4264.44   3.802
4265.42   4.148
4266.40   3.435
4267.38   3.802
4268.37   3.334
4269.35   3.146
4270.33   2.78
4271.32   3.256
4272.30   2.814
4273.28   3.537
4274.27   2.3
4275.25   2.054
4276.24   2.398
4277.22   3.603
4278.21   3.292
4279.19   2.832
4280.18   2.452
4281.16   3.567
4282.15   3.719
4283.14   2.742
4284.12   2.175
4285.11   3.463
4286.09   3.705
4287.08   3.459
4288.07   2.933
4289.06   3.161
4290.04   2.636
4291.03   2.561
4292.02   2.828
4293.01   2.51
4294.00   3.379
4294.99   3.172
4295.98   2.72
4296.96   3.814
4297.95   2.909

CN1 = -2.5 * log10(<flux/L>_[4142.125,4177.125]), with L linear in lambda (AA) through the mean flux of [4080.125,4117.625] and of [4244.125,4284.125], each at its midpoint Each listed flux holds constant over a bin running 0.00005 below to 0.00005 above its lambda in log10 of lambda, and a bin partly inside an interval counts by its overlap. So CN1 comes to 0.09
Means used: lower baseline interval 3.29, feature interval 3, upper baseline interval 3.25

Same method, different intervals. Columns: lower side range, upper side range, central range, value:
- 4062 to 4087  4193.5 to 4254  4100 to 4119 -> -0.02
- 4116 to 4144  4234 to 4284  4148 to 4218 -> 0.05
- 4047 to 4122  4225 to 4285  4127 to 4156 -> 0.07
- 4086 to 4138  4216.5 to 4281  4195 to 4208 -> 0.08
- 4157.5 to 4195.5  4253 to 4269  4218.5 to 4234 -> 0.04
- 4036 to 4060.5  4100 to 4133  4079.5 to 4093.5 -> -0.11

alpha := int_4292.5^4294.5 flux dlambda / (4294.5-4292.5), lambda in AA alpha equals 2.94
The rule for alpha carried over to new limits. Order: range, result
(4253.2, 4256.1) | 3.72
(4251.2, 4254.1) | 3.74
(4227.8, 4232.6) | 3.25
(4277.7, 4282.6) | 3.17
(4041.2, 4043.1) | 3.26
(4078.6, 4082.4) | 3.41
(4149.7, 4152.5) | 2.55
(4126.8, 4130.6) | 3.35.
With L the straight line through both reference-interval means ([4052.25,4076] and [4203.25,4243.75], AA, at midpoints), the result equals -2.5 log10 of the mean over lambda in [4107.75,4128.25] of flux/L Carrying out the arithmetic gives -0.08 mag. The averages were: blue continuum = 2.96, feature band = 3.26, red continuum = 3.17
